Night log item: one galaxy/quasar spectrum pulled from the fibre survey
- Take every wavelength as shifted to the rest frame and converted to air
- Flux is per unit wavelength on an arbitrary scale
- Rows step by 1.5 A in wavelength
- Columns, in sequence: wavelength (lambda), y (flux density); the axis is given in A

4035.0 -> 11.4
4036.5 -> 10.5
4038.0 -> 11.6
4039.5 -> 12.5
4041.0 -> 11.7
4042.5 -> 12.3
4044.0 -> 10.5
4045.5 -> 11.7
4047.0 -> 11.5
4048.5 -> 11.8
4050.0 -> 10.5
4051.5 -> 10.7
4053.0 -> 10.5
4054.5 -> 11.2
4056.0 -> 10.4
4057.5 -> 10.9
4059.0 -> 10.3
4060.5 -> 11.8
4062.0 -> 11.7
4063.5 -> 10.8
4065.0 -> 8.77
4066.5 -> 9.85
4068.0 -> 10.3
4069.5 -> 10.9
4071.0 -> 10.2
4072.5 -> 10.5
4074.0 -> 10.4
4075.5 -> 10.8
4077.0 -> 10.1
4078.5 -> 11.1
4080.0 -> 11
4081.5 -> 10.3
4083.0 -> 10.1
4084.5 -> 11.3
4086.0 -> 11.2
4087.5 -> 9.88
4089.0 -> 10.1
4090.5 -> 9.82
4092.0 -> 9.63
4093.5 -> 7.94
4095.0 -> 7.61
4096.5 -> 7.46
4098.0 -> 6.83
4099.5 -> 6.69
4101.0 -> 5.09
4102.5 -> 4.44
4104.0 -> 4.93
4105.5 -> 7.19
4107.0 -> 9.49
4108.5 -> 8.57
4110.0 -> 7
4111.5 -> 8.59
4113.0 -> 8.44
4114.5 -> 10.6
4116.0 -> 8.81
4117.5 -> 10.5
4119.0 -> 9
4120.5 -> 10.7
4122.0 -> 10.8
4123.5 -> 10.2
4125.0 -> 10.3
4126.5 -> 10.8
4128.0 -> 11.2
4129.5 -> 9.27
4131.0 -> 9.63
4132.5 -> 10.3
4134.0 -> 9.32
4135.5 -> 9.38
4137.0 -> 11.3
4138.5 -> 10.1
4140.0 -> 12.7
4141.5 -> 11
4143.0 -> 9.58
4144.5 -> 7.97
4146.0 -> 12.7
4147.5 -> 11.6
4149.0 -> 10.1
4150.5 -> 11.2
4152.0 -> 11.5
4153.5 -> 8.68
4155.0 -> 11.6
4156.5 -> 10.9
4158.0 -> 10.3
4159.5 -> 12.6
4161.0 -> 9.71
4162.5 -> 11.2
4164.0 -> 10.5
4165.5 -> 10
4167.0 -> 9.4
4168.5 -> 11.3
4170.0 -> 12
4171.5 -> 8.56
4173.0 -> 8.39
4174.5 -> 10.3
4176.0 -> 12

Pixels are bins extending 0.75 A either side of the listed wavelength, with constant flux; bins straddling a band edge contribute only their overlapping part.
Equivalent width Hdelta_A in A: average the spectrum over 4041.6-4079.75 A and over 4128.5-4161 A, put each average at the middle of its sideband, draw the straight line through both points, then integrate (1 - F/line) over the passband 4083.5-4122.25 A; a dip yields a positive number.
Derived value 7.71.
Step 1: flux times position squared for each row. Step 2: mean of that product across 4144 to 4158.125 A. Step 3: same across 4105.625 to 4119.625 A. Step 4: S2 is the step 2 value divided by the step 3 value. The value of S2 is 1.22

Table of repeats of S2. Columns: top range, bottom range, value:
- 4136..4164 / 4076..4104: 1.26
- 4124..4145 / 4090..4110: 1.42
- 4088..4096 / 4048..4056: 0.84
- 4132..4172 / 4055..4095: 1.06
